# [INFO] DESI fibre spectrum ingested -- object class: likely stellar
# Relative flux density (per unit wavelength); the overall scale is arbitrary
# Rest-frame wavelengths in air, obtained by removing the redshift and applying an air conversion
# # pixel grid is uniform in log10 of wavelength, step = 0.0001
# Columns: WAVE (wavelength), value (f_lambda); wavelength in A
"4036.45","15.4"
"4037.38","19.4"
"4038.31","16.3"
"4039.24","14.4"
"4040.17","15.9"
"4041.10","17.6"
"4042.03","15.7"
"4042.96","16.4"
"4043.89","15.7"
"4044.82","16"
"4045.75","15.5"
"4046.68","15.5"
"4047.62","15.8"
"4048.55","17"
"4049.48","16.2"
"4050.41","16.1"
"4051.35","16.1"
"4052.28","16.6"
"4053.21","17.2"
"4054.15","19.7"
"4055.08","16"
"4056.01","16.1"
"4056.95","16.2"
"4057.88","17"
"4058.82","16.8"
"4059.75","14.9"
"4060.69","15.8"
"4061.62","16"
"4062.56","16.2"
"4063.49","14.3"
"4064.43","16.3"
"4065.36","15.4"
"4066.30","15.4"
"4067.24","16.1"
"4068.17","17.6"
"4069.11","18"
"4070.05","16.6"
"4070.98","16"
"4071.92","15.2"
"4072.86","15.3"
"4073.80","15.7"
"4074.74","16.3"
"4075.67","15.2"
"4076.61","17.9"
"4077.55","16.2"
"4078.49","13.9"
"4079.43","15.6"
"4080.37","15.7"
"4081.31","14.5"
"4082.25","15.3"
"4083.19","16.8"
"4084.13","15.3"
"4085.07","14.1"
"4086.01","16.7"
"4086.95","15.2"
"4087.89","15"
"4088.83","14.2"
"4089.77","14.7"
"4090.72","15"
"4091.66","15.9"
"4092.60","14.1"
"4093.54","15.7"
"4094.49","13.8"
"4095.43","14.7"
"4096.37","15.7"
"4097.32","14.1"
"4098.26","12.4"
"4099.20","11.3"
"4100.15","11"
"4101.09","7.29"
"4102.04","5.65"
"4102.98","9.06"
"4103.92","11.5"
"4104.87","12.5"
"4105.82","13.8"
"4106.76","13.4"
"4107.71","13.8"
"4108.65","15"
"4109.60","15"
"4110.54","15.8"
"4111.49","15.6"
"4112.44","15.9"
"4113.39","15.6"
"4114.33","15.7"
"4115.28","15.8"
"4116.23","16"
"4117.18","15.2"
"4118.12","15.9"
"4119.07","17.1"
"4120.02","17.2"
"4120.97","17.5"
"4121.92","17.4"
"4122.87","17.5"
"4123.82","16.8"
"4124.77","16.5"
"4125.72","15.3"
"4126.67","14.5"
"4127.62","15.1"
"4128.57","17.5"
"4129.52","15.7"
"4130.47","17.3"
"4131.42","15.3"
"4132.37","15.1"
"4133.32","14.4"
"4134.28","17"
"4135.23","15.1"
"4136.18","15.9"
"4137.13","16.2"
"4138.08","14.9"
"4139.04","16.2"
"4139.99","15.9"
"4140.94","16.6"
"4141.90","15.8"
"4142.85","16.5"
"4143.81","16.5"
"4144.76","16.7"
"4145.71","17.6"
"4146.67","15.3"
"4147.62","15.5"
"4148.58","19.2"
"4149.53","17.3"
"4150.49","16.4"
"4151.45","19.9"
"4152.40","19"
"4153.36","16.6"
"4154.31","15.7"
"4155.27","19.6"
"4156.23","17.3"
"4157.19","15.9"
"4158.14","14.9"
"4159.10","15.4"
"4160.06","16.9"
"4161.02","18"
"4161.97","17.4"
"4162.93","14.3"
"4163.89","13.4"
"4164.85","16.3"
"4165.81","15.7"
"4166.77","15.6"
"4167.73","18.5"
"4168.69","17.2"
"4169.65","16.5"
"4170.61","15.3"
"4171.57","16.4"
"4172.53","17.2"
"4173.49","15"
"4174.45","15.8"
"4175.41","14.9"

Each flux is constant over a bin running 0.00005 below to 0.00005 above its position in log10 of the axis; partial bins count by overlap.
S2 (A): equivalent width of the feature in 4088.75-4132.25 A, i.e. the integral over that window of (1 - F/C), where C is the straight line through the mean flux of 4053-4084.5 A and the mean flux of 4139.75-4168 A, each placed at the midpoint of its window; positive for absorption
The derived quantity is 4.63 A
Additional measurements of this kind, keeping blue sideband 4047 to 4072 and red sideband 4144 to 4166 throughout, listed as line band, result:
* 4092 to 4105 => 3.5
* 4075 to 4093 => 1.2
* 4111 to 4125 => 0.2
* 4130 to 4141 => 0.6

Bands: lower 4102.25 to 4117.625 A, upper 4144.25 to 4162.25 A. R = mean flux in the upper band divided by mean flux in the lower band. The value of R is 1.2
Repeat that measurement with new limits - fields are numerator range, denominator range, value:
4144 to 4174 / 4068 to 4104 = 1.15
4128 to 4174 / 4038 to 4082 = 1.02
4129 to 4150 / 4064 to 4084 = 1.02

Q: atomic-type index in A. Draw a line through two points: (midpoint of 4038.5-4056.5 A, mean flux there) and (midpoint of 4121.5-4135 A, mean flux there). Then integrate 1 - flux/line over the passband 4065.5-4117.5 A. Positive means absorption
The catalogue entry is 4.96 A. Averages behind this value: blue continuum 16.3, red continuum 16.1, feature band 14.6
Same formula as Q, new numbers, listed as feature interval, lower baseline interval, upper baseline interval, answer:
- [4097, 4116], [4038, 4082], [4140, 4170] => 3.9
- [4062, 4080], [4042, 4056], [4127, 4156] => 0.5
